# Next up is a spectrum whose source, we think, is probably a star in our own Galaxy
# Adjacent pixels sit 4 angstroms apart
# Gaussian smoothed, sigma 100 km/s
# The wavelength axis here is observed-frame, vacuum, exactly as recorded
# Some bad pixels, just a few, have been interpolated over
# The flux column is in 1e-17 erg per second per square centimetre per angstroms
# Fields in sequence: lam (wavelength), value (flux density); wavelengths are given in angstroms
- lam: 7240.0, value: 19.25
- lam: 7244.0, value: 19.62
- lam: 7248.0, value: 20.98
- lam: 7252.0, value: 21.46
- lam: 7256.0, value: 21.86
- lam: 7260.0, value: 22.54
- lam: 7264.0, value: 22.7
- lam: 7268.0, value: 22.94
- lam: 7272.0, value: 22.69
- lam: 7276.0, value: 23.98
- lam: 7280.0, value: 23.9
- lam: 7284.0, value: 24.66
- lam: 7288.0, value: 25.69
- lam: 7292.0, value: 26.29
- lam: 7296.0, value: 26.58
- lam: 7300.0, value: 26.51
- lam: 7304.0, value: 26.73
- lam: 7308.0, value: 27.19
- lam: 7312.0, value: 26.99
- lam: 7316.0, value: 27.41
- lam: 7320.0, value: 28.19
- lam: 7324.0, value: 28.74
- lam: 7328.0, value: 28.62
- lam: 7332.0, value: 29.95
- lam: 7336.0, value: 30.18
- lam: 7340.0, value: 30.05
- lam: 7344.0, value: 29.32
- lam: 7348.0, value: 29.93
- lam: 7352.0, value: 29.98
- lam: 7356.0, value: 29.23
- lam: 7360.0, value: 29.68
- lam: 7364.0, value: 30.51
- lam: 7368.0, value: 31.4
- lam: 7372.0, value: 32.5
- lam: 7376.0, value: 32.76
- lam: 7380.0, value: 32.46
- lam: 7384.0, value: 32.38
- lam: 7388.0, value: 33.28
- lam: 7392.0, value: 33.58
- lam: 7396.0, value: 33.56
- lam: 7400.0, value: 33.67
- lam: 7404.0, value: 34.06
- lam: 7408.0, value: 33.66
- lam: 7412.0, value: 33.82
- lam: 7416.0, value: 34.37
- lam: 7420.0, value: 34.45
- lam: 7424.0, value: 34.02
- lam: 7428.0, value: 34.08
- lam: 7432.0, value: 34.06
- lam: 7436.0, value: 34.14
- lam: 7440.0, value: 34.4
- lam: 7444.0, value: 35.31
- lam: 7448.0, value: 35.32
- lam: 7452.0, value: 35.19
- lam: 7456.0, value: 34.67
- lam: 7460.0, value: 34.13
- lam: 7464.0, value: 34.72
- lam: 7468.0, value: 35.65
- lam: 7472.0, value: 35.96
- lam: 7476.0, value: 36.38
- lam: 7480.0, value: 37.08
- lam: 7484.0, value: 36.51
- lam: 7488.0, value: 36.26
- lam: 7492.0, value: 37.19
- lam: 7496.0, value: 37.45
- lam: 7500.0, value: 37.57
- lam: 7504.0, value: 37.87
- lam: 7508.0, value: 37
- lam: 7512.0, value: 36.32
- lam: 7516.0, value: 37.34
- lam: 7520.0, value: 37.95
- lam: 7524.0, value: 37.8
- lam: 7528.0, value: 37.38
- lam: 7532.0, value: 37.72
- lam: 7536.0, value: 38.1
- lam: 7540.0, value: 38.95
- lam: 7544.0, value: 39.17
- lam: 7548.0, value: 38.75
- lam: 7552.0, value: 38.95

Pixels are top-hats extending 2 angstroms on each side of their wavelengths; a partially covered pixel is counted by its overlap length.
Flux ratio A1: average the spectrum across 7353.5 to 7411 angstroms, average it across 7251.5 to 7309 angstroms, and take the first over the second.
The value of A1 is 1.3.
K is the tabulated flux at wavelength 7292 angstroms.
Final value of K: 26.29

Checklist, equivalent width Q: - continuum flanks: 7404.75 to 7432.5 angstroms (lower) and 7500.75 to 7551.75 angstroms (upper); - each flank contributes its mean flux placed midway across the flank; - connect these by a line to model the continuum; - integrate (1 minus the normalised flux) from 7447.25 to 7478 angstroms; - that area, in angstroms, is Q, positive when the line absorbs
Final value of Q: 0.3 angstroms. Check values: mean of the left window 34.1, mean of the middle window 35.2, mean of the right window 37.9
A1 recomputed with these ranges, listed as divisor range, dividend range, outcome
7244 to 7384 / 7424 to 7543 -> 1.34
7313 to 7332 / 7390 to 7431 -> 1.20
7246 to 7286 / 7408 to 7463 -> 1.51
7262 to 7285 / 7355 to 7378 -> 1.33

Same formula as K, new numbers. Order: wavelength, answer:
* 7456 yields 34.67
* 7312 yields 26.99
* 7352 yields 29.98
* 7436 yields 34.14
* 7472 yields 35.96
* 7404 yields 34.06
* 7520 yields 37.95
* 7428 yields 34.08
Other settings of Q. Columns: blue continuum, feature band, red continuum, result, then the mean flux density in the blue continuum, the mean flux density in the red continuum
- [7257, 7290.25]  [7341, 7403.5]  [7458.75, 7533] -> -4.65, 23.6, 36.8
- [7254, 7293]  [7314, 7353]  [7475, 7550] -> -2.98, 23.7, 37.5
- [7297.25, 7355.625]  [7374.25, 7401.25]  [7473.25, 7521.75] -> -1.27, 28.5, 37.1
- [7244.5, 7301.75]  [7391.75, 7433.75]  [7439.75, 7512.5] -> -2.30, 23.6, 36.1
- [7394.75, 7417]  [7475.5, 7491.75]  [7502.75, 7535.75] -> -0.15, 33.8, 37.4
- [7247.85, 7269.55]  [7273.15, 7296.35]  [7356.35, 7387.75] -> -0.62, 22.2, 31.6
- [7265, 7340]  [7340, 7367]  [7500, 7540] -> -0.67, 26.6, 37.6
